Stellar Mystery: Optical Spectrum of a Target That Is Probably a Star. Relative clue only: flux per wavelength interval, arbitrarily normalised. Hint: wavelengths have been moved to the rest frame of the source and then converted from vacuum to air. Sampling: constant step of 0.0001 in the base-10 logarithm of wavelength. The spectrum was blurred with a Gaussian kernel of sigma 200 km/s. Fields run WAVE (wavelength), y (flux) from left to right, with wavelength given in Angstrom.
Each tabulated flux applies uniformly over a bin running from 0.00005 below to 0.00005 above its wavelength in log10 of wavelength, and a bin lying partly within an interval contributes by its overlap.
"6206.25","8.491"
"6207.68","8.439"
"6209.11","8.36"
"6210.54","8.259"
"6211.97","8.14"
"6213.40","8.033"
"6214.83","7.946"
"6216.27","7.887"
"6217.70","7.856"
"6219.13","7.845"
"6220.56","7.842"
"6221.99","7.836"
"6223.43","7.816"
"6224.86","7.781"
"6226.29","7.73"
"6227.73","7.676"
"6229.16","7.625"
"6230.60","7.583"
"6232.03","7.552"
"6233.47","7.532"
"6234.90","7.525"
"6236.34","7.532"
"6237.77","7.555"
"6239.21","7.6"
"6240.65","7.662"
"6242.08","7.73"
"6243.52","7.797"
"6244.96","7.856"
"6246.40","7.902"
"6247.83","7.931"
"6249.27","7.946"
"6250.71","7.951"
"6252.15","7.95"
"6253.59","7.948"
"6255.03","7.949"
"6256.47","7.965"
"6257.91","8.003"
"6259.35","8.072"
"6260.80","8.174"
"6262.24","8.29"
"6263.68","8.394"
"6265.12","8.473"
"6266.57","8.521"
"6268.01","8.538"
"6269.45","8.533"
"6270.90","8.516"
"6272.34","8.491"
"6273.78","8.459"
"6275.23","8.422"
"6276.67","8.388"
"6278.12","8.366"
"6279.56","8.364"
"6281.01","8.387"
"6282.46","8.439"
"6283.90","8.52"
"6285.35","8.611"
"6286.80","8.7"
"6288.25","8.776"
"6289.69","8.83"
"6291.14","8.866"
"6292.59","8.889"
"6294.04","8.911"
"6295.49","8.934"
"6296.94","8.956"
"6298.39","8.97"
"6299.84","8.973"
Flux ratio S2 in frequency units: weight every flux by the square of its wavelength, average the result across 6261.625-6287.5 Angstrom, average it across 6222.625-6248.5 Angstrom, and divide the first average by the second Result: 1.12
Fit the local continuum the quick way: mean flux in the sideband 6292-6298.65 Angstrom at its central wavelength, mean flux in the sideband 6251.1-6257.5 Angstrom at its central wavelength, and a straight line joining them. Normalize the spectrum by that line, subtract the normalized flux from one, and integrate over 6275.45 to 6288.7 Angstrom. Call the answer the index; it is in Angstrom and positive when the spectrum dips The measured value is 0.18 Angstrom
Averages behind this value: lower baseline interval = 7.96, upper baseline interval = 8.93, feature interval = 8.5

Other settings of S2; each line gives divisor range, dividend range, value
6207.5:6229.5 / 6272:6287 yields 1.09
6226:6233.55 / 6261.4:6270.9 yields 1.12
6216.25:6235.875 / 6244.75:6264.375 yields 1.05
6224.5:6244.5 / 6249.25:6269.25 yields 1.08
